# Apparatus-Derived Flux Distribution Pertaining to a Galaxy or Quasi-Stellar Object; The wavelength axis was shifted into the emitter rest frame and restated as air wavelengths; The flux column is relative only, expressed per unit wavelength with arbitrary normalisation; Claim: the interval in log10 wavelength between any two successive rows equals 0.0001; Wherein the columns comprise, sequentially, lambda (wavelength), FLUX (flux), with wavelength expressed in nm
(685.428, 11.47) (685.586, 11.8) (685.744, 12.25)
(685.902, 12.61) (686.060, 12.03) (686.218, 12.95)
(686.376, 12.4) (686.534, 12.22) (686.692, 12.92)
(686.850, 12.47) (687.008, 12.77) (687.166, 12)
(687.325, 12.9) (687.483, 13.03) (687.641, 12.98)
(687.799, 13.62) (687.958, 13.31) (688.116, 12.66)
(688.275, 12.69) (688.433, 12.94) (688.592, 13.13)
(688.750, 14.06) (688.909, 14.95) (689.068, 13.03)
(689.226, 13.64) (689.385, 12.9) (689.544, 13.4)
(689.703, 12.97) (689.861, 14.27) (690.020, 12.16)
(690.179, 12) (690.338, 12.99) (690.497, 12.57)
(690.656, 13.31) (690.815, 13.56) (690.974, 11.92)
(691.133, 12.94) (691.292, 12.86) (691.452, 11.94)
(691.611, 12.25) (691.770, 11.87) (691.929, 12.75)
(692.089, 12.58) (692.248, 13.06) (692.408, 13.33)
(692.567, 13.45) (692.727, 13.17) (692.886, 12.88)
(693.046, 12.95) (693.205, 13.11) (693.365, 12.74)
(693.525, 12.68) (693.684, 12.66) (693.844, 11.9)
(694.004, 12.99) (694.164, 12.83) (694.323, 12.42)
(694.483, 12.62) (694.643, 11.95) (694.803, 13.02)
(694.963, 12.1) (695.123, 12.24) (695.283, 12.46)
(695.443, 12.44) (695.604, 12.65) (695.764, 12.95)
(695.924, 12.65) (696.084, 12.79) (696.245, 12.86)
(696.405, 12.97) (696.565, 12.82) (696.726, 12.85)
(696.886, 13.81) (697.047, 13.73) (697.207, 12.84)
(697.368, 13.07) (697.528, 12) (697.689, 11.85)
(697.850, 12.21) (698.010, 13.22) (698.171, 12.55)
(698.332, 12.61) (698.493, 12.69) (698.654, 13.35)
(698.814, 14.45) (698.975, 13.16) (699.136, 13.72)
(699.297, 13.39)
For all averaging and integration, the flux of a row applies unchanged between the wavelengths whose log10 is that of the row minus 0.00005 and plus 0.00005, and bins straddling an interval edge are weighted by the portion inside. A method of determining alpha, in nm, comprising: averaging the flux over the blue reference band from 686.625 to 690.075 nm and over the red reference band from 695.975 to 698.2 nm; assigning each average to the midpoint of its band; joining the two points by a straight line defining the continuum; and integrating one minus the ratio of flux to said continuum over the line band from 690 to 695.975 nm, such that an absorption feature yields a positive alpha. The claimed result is 0.14 nm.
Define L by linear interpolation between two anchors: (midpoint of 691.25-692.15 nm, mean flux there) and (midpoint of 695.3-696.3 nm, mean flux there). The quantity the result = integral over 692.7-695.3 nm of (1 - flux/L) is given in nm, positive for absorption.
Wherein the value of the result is -0.02 nm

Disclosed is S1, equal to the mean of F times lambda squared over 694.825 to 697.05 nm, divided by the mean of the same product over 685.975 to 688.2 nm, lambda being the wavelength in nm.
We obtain 1.0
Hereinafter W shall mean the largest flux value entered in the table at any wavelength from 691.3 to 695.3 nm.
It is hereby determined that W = 13.45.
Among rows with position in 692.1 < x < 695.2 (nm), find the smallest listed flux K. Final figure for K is 11.9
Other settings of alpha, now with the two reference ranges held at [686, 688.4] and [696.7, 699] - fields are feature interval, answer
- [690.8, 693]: 0.02 nm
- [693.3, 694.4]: 0.02 nm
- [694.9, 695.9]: 0.03 nm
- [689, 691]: -0.03 nm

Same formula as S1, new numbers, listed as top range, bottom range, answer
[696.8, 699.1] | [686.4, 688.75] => 1.04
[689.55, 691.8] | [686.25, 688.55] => 1.00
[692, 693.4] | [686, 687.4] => 1.06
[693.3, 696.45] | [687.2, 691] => 0.98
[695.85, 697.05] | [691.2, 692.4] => 1.05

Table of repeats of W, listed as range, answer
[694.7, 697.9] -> 13.81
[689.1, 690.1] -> 14.27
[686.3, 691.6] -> 14.95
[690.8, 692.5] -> 13.56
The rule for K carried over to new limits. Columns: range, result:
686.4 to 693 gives 11.87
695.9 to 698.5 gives 11.85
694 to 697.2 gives 11.95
